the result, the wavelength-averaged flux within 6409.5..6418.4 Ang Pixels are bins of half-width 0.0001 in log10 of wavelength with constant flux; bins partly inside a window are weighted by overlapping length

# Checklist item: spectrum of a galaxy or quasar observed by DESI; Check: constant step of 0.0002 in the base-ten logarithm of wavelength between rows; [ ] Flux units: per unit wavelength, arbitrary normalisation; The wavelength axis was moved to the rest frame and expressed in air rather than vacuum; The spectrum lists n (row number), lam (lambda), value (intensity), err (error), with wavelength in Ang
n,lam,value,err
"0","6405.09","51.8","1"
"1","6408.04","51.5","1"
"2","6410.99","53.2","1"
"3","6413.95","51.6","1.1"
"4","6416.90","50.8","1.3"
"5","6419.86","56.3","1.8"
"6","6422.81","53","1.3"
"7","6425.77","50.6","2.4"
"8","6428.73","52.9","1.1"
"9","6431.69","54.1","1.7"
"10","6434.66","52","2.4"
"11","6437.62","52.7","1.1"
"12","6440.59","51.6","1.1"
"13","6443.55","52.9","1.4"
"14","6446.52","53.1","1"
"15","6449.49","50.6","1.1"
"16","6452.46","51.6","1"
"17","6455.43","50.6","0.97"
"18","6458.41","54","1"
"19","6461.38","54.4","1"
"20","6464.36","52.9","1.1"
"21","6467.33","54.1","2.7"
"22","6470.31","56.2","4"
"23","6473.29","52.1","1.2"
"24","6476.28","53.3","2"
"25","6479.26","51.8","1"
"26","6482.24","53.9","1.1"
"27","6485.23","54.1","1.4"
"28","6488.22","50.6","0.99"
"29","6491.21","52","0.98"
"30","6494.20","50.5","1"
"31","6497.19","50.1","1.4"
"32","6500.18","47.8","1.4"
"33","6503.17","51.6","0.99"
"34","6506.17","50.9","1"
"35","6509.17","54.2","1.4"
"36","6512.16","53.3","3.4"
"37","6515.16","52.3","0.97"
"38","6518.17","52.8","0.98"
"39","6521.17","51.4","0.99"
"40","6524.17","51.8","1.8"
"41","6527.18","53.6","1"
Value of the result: 51.8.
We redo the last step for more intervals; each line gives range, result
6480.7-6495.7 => 52.2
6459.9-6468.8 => 53.8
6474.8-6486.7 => 53.3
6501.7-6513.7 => 52.5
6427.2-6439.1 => 52.9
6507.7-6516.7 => 53.3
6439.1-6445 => 52.3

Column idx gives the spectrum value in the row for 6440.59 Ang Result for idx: 51.6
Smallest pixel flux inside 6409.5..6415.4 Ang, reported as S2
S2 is 51.6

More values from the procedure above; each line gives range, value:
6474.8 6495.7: 50.5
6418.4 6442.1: 50.6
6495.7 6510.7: 47.8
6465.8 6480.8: 51.8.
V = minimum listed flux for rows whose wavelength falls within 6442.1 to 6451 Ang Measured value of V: 50.6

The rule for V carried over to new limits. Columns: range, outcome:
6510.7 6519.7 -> 52.3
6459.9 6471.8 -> 52.9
